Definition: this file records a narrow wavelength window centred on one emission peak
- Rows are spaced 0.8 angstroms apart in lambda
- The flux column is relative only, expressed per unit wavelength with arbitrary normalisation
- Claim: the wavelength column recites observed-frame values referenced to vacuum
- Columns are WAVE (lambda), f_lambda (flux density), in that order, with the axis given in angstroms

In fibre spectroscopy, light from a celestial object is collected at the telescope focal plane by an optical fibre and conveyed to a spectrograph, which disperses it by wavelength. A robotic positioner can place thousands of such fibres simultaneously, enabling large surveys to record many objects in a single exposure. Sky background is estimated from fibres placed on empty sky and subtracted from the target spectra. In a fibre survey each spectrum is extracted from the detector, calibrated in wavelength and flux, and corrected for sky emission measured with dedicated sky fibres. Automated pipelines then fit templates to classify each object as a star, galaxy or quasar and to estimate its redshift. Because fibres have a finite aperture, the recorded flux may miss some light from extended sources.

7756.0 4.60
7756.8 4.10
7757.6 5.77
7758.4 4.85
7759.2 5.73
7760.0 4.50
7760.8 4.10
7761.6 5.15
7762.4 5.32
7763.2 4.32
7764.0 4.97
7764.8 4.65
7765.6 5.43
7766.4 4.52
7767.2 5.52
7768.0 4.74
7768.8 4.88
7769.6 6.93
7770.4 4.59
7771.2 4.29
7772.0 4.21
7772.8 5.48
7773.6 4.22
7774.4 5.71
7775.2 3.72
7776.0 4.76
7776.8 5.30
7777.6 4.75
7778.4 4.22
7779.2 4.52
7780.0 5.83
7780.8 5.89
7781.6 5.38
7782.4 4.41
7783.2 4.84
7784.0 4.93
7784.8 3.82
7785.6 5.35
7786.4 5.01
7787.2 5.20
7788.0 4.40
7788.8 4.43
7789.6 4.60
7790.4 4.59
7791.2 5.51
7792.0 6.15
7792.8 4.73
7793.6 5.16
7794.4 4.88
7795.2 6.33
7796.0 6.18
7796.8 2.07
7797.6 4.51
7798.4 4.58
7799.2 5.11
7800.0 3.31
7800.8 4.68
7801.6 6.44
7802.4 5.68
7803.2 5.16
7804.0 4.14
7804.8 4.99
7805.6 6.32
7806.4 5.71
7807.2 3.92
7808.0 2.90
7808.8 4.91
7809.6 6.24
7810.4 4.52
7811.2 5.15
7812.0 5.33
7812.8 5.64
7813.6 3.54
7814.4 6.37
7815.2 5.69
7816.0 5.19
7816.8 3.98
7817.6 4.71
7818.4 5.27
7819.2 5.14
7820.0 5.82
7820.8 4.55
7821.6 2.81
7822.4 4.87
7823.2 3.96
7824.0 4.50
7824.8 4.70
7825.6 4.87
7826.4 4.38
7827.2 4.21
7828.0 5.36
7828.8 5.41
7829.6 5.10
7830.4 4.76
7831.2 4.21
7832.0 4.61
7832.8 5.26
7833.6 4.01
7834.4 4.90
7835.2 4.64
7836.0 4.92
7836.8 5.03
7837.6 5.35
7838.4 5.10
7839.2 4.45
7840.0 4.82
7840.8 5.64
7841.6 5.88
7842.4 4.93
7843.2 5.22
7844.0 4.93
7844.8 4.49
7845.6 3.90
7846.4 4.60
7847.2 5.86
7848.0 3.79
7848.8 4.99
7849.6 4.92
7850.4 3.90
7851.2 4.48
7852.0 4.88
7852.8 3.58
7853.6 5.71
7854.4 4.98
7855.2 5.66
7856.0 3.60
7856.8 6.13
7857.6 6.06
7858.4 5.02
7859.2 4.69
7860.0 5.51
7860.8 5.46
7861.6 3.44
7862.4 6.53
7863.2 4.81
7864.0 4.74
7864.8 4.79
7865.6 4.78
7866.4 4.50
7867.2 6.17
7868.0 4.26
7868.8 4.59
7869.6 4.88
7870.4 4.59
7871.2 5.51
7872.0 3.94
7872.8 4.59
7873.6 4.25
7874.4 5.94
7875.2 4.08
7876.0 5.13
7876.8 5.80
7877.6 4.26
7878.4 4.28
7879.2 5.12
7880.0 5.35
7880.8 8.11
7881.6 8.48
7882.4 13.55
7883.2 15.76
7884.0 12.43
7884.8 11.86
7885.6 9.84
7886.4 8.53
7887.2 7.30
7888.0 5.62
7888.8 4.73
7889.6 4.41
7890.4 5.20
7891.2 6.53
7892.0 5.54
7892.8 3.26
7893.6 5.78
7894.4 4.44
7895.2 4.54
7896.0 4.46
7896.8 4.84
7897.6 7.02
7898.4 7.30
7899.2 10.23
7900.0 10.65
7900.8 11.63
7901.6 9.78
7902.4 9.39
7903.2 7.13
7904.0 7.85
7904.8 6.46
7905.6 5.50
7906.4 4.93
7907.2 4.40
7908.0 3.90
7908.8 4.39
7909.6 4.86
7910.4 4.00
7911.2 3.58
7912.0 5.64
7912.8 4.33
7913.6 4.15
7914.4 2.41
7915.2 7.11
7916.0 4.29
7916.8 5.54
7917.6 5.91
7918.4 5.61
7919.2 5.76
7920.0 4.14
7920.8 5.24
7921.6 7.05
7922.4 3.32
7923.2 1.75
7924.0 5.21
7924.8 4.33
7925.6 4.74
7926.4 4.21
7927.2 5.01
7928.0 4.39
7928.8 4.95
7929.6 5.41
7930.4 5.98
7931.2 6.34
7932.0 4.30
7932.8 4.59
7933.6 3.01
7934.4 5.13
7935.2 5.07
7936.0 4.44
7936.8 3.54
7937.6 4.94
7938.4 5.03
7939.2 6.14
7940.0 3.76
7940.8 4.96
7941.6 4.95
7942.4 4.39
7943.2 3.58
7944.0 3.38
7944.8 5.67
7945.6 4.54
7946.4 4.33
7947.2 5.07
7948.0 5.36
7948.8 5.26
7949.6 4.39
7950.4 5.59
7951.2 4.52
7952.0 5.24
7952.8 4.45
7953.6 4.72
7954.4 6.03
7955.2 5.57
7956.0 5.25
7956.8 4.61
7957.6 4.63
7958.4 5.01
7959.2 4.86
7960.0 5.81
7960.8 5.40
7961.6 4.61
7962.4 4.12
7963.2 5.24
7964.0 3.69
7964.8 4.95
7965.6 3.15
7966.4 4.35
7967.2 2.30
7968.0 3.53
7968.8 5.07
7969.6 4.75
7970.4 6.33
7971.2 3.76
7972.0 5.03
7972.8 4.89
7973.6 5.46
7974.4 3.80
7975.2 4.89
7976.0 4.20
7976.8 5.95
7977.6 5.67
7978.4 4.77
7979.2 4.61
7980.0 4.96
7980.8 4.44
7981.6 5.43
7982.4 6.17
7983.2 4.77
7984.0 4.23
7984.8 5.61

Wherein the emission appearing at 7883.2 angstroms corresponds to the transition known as [S II] 6716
